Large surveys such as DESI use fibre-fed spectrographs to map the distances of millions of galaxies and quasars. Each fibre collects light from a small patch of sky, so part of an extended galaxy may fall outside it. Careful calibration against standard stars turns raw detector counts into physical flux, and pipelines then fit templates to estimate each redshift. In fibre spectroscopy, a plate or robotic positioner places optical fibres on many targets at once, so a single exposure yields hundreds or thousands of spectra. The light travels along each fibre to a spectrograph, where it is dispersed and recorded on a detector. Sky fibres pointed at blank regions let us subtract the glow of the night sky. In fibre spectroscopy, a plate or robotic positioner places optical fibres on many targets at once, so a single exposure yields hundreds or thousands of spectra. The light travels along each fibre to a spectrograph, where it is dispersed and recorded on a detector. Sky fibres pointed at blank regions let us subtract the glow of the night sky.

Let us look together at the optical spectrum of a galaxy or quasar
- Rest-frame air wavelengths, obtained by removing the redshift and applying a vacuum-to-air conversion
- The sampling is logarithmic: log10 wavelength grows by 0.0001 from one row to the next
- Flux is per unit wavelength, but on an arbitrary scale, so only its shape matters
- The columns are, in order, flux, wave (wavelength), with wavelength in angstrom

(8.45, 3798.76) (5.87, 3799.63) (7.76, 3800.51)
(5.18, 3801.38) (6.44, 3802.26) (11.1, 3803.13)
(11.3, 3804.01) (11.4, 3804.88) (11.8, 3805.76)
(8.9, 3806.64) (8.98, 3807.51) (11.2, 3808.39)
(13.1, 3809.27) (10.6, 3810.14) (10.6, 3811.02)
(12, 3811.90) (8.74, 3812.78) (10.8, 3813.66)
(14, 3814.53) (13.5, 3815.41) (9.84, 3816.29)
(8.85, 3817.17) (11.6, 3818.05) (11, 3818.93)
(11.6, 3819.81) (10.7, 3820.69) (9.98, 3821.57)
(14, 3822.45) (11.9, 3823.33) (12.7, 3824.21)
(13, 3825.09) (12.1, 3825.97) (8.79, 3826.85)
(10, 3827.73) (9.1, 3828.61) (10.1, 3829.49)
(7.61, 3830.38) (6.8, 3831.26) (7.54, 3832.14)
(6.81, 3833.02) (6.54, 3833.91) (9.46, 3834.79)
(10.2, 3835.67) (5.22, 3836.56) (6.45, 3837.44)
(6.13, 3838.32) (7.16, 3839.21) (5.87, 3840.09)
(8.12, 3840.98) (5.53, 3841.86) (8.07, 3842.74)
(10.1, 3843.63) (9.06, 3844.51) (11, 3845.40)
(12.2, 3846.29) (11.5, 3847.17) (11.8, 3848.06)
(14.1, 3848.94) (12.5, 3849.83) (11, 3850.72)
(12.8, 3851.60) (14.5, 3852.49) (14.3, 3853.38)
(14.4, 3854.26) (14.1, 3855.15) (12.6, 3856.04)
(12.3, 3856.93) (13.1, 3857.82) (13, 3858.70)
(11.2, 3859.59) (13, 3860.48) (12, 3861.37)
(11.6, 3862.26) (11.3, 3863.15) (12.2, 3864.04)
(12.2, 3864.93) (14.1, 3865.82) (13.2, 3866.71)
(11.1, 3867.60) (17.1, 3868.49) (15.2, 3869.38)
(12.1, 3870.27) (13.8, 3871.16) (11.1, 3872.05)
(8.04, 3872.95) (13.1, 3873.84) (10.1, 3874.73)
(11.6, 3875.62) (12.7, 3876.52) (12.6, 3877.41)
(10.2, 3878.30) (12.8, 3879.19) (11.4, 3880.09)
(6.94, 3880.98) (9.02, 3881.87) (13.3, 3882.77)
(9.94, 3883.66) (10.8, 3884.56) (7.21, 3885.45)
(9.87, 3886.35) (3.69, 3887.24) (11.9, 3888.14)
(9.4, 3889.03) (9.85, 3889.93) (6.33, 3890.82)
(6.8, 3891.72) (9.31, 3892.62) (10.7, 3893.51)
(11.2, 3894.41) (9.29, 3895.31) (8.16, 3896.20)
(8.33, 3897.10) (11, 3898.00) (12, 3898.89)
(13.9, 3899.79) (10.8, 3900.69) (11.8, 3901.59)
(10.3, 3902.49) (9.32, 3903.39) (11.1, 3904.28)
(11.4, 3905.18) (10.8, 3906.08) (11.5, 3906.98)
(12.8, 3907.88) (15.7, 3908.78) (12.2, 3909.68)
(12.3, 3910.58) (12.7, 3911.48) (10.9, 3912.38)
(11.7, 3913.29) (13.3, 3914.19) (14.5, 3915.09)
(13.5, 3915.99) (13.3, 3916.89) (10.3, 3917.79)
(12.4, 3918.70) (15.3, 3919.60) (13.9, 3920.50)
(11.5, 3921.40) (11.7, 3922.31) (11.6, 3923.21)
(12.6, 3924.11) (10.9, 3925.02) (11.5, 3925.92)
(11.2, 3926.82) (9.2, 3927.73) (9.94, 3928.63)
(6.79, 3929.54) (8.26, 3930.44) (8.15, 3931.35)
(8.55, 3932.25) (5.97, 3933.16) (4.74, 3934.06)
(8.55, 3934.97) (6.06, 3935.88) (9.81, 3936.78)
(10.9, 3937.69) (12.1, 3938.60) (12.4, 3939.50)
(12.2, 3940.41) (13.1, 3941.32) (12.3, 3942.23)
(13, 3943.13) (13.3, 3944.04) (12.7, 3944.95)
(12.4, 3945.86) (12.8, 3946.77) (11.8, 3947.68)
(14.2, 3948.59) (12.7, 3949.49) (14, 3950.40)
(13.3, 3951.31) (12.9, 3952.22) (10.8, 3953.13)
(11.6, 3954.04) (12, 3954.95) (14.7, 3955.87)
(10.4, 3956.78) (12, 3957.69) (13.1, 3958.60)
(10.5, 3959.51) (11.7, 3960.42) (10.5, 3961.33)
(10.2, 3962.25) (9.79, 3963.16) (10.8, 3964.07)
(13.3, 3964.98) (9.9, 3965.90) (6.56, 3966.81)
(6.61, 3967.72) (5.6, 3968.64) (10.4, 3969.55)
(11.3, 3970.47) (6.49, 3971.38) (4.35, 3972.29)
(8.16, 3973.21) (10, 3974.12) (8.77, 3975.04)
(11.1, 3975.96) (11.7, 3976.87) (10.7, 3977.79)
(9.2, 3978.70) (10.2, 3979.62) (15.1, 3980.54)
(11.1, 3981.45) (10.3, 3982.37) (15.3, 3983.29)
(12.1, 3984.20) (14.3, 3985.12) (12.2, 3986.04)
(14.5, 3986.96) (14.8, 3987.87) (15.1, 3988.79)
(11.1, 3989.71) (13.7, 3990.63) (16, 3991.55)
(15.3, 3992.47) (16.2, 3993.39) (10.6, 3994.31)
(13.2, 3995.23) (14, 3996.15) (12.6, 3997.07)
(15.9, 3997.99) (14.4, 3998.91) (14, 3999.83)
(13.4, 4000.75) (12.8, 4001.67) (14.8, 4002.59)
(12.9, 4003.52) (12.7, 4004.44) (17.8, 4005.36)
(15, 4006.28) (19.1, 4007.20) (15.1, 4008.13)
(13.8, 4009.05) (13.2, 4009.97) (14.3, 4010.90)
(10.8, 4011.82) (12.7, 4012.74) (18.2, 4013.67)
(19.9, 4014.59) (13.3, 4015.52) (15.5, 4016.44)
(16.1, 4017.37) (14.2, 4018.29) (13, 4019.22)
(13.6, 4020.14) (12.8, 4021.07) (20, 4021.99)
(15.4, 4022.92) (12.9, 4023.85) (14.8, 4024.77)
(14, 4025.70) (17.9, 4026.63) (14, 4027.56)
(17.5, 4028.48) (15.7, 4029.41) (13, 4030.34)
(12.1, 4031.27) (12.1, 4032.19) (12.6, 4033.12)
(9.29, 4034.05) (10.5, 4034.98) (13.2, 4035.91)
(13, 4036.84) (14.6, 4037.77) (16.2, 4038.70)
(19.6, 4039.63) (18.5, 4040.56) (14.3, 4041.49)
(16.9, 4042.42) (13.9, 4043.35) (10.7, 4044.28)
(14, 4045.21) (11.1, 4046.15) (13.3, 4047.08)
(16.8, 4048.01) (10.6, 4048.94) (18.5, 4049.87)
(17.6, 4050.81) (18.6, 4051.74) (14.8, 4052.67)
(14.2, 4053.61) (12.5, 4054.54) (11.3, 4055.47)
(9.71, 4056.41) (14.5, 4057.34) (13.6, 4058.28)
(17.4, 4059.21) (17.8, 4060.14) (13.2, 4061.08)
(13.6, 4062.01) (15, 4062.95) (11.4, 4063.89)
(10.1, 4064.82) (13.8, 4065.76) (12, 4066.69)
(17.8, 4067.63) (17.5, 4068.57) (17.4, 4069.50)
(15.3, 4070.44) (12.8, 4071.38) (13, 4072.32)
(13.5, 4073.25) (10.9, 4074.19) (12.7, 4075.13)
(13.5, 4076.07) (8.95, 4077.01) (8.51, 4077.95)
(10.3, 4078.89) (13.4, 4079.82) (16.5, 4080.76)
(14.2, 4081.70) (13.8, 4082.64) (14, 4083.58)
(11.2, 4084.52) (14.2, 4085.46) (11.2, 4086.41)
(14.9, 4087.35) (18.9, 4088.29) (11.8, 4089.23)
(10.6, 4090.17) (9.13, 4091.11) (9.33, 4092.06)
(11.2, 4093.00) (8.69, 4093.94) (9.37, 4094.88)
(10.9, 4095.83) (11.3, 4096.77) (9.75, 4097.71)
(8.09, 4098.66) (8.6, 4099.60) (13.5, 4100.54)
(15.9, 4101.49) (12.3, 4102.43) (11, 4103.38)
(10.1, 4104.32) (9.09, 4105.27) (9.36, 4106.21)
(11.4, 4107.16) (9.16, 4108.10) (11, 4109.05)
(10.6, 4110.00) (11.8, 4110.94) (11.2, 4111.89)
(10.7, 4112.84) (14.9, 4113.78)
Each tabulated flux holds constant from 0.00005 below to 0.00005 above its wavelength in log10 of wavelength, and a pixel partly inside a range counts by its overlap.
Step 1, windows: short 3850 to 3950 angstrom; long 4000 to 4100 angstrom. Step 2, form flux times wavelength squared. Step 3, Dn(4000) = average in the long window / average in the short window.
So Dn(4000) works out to 1.30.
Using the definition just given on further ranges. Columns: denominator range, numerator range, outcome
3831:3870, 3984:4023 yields 1.43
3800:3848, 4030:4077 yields 1.62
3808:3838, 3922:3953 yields 1.14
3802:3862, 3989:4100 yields 1.44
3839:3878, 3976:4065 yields 1.29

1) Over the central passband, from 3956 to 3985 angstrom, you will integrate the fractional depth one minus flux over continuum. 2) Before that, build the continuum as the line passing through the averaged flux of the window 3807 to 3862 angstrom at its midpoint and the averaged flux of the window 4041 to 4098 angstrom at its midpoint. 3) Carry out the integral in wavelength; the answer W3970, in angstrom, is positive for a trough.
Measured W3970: 4.3 angstrom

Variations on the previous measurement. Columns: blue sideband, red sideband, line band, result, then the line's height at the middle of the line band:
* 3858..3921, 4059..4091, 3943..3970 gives 1.6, 12.2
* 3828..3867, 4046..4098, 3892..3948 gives 1.1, 11.4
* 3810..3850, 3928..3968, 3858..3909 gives -3.7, 10.3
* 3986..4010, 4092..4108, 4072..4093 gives -2.3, 11.2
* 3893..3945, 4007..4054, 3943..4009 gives 3.5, 12.9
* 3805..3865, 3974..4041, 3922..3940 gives 4.2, 12.5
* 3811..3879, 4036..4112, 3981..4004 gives -2.5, 12.3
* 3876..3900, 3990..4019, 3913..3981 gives 7.0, 12.3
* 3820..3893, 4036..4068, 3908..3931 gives -0.1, 11.9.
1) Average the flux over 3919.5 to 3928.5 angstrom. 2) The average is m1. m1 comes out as 11.7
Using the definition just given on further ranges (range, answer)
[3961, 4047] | 13.1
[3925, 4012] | 11.7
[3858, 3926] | 11.4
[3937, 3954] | 12.5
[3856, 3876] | 12.4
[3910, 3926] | 12.5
